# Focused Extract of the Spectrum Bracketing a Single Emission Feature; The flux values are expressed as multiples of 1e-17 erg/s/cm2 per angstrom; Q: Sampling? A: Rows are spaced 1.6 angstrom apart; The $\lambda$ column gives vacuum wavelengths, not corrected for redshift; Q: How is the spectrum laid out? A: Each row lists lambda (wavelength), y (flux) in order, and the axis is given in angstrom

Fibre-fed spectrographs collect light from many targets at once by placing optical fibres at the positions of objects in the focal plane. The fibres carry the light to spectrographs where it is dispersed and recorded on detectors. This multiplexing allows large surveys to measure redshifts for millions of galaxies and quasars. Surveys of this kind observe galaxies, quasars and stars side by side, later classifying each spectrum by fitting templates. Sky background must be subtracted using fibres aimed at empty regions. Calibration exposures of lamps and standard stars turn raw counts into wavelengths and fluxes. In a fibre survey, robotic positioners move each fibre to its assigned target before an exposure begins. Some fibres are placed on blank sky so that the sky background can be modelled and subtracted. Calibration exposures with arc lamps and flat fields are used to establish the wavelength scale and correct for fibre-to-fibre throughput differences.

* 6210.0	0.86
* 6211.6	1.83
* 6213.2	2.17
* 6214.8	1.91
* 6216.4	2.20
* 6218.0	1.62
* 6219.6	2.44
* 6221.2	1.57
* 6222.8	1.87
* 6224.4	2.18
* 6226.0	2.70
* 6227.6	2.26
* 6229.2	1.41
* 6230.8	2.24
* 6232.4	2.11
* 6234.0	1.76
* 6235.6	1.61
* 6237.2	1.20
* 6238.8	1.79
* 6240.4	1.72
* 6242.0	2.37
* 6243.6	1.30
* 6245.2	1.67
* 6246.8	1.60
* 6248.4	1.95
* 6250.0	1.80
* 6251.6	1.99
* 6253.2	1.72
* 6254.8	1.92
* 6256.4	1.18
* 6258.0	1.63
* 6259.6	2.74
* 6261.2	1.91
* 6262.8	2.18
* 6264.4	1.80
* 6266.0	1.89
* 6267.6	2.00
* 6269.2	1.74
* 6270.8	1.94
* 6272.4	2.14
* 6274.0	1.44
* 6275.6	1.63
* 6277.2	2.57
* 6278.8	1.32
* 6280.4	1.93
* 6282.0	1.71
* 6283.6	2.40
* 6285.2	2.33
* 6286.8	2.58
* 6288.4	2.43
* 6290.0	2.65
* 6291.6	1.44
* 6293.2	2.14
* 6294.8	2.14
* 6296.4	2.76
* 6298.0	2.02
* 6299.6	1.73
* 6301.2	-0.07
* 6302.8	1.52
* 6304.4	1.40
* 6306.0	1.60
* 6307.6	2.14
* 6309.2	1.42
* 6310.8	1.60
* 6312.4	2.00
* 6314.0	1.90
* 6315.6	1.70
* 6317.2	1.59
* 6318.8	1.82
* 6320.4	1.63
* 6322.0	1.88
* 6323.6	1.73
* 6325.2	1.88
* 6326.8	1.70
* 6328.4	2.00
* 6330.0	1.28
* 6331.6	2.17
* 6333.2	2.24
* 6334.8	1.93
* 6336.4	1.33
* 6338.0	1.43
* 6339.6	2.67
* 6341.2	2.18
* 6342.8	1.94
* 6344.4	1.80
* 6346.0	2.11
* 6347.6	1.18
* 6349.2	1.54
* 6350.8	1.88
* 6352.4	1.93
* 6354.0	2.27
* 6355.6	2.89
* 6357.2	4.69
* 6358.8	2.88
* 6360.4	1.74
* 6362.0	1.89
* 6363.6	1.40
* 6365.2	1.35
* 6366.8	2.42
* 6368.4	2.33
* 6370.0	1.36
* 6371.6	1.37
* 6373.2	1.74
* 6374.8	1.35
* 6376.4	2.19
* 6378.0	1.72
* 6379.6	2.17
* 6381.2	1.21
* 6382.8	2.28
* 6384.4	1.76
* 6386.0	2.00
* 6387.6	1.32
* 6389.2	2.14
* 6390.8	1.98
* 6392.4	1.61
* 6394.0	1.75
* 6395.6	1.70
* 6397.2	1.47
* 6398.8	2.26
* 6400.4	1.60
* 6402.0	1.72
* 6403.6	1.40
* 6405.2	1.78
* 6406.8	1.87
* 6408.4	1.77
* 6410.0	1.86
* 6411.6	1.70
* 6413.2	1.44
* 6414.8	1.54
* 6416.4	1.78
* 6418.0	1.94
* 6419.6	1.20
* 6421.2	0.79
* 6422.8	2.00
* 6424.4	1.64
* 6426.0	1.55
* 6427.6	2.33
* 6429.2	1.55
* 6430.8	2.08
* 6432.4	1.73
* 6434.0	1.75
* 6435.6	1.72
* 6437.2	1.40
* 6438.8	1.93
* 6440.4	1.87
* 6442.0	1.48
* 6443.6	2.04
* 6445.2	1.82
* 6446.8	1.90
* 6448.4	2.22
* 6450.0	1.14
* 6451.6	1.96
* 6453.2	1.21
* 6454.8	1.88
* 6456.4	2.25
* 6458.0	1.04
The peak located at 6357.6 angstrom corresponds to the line [O III]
